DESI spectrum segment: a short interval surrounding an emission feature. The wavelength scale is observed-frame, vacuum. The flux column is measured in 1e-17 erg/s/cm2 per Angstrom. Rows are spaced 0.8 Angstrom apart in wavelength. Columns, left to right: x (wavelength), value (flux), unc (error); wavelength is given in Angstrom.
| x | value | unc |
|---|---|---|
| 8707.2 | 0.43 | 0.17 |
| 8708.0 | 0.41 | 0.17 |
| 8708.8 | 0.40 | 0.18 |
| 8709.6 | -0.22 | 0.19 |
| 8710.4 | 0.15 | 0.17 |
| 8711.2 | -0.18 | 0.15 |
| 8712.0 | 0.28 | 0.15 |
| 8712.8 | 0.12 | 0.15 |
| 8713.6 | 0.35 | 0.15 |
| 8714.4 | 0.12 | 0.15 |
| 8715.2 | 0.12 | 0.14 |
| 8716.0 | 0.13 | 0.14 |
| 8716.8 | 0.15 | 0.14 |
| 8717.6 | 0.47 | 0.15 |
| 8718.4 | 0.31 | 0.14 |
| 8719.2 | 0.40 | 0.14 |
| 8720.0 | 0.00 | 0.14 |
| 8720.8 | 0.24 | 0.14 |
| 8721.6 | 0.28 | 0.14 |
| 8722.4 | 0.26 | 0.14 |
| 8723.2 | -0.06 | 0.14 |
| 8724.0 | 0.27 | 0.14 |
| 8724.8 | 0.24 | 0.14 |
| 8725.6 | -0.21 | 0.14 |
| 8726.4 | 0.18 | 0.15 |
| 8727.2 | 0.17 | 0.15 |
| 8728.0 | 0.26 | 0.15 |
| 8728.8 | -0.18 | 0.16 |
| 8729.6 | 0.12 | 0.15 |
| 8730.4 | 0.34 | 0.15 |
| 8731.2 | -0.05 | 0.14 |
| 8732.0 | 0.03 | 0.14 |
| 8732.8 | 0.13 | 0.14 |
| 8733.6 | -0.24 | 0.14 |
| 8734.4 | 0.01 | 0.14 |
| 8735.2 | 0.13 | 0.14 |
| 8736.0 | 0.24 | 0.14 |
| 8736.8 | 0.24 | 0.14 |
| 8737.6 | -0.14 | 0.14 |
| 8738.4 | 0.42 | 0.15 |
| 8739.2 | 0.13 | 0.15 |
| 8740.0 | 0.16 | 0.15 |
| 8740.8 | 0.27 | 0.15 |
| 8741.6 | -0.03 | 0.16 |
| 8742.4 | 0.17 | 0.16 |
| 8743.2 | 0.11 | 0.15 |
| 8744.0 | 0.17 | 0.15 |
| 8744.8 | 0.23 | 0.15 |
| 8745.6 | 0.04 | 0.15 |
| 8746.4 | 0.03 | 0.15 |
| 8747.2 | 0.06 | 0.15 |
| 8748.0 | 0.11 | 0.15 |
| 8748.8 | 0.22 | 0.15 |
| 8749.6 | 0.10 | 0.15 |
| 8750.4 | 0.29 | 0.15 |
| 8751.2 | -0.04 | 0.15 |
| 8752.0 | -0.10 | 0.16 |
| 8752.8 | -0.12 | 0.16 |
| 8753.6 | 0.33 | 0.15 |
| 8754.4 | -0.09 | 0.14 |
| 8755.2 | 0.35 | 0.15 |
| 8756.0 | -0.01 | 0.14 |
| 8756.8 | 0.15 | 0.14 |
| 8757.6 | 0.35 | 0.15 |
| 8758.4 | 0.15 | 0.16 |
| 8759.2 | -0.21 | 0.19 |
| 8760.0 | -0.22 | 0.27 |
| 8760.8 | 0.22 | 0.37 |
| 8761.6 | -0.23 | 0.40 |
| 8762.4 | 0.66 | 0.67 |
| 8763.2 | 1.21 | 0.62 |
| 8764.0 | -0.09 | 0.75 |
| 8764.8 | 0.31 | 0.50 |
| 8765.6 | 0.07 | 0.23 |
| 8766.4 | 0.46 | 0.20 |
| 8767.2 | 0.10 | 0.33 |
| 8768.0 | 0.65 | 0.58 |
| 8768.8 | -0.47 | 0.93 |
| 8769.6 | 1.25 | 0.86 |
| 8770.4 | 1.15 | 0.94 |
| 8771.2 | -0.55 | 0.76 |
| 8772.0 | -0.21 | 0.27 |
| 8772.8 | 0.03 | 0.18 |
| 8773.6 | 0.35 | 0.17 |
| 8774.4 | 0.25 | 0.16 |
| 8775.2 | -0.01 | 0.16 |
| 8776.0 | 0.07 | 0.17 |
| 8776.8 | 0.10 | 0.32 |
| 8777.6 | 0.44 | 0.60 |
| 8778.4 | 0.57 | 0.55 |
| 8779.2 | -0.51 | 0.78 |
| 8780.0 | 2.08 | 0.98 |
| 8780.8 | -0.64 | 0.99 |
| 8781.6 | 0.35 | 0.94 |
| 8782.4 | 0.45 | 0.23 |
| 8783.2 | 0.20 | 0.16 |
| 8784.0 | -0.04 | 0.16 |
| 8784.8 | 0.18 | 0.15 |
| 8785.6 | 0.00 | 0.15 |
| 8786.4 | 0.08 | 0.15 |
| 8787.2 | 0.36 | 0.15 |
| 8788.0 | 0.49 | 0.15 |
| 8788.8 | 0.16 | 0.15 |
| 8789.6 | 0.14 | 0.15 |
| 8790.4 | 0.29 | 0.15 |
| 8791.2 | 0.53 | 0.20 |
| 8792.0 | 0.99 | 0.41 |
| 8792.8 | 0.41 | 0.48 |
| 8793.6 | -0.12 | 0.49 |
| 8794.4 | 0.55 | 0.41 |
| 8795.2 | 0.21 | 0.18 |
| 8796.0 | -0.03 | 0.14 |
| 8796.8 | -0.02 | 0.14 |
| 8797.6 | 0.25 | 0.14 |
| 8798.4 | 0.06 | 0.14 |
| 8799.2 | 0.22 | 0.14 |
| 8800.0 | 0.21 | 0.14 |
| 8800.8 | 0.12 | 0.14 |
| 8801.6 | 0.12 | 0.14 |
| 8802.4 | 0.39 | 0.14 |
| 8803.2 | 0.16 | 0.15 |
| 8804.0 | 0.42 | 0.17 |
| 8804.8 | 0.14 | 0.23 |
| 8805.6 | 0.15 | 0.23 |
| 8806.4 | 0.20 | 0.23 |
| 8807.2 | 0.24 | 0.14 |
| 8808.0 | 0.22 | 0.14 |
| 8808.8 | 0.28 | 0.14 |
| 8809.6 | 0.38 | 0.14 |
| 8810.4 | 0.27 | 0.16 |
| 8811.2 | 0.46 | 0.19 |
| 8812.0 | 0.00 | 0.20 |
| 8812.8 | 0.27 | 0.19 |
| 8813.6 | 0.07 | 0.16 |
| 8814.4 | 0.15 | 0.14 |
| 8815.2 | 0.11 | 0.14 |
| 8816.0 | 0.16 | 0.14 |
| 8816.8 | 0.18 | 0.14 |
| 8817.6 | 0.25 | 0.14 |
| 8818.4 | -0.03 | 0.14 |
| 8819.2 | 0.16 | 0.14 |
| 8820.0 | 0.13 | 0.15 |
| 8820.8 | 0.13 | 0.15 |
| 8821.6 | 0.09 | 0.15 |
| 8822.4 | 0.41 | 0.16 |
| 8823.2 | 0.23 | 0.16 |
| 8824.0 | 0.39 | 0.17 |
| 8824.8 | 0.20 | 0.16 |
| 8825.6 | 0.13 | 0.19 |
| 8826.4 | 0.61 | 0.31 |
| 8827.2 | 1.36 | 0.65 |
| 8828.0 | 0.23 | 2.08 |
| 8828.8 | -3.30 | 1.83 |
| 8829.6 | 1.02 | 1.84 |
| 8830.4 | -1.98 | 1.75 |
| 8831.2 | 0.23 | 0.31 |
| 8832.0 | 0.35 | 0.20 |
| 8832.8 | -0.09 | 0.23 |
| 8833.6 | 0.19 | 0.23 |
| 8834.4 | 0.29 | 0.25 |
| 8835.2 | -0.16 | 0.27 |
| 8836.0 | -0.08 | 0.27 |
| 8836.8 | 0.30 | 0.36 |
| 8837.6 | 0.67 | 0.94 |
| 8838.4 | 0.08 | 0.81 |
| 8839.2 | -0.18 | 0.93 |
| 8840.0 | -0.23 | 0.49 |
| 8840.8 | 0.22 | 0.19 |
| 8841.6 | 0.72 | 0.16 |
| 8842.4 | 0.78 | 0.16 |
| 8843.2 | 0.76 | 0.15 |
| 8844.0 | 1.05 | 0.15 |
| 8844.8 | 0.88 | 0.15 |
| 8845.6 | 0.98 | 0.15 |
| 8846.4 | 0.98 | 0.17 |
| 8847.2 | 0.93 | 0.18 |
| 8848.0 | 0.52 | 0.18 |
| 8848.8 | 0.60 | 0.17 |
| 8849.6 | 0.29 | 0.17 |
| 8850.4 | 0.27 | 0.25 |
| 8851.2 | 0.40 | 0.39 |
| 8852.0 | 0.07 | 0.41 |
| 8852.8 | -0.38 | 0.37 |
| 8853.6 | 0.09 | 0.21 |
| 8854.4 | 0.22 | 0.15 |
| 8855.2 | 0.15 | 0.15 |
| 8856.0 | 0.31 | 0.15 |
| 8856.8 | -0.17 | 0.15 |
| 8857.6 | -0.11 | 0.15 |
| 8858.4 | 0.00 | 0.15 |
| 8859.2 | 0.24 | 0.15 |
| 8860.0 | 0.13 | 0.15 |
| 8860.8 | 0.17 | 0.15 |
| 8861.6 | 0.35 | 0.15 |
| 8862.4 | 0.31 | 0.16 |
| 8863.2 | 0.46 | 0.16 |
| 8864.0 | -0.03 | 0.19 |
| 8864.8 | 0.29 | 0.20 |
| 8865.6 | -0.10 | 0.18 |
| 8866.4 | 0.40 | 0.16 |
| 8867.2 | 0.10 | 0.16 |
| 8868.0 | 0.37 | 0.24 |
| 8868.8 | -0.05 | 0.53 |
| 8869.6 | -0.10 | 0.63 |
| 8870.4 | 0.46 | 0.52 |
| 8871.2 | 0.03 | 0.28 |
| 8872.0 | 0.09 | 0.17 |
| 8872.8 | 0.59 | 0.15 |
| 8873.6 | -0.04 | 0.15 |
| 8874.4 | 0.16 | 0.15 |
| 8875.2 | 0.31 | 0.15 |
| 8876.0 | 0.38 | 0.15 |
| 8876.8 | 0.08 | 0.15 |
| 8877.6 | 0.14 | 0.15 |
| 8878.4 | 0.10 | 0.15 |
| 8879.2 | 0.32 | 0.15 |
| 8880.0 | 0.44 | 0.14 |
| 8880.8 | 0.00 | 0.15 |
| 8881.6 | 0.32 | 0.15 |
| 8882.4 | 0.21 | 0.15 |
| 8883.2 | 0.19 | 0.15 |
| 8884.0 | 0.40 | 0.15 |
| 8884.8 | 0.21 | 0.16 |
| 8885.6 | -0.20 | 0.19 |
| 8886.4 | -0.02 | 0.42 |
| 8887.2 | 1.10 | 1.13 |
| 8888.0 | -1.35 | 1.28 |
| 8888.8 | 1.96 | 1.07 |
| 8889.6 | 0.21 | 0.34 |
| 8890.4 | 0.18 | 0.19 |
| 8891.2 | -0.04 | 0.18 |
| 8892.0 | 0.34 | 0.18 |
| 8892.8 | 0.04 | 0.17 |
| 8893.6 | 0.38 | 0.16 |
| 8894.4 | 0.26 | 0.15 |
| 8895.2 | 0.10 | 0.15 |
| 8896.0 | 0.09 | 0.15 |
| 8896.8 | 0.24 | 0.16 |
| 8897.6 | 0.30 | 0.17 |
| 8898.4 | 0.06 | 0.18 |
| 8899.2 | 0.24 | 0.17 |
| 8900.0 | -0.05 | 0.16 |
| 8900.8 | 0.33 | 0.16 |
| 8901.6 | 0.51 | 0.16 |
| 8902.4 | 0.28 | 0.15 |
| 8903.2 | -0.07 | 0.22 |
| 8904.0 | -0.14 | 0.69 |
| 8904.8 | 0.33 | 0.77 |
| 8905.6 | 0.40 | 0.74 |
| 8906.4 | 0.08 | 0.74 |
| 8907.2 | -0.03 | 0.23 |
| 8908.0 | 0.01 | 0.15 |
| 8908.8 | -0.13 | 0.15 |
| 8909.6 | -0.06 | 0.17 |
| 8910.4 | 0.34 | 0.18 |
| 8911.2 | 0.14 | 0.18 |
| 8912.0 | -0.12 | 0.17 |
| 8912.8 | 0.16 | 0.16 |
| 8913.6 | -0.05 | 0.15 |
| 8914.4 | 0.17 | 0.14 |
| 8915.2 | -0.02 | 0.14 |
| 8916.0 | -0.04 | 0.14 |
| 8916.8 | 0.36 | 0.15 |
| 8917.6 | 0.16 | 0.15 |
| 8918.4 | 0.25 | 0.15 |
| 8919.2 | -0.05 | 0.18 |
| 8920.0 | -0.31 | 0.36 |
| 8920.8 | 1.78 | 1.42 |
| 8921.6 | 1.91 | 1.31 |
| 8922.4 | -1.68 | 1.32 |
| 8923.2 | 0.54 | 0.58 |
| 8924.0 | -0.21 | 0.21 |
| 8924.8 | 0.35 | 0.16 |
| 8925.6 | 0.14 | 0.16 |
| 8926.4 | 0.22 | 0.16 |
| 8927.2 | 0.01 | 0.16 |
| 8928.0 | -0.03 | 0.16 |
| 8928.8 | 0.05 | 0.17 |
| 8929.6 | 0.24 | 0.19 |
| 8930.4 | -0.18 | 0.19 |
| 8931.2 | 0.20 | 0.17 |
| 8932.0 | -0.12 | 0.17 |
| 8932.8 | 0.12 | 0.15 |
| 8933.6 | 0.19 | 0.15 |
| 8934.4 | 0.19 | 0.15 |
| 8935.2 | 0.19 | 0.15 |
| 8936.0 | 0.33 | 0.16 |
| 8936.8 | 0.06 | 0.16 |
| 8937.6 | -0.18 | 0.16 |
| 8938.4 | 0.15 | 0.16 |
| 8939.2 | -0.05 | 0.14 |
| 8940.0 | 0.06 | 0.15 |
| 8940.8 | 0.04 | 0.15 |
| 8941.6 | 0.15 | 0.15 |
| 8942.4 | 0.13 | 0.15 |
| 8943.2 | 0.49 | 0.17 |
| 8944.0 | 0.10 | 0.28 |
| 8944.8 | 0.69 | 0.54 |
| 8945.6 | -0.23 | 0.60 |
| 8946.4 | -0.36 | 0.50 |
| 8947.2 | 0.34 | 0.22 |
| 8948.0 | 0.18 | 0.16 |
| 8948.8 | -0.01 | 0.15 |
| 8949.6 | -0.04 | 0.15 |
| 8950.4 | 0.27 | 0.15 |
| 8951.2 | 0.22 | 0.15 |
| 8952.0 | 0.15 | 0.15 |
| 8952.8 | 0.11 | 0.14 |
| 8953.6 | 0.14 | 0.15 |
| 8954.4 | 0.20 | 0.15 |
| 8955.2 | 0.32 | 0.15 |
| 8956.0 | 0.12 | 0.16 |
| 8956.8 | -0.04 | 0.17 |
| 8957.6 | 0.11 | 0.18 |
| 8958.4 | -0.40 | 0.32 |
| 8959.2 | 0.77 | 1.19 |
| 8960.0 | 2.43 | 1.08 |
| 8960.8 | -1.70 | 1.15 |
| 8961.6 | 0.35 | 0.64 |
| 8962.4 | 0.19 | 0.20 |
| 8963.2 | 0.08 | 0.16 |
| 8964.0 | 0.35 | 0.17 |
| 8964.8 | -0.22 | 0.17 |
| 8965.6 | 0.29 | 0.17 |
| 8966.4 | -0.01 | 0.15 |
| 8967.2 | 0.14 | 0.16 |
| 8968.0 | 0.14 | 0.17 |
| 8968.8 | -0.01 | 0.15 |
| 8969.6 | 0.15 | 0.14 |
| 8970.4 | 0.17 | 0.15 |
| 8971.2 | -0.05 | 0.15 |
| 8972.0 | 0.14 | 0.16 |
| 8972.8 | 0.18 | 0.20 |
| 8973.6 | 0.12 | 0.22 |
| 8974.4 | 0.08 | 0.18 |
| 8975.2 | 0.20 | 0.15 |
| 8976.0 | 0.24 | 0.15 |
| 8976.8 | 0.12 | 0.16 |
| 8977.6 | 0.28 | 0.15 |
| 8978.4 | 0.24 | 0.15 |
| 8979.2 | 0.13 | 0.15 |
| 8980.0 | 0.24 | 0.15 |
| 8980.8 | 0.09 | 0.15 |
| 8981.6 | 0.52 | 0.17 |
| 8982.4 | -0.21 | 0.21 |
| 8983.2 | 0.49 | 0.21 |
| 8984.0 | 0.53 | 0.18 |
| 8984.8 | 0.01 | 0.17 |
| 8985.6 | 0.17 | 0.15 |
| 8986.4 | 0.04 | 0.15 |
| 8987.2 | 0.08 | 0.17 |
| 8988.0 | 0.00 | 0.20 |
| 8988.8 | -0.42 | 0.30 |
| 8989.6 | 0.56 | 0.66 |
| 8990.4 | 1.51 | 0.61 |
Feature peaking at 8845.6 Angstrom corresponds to H-beta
